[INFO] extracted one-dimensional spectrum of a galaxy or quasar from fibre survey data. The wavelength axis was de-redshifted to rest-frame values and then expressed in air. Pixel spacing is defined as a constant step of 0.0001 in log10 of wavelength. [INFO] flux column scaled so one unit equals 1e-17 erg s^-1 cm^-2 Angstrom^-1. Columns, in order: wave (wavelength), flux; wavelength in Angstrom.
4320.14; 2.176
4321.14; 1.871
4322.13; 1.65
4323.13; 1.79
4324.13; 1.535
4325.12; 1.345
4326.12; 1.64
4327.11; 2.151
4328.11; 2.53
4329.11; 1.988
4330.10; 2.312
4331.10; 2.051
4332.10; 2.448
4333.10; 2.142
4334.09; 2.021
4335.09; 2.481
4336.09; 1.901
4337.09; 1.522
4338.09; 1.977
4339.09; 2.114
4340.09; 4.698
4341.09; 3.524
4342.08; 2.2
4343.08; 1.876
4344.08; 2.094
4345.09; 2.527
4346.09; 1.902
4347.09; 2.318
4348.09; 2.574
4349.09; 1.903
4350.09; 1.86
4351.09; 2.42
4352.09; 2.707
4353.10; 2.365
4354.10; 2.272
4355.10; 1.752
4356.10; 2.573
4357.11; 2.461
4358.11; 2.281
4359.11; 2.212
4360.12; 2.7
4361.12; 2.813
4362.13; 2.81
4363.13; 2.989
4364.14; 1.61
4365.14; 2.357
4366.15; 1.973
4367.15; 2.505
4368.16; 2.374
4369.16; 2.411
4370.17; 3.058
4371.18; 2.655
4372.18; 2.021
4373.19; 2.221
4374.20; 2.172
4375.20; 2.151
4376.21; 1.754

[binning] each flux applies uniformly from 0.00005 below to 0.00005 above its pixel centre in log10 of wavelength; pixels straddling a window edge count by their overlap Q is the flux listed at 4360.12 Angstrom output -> 2.7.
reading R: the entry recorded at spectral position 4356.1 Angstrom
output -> 2.573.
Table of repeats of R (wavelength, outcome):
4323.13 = 1.79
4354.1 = 2.272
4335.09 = 2.481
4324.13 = 1.535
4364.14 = 1.61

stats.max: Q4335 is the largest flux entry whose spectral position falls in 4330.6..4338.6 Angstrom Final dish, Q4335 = 2.481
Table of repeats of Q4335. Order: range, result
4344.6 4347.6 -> 2.527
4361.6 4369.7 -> 2.989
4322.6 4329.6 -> 2.53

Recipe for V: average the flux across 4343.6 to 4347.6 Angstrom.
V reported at 2.21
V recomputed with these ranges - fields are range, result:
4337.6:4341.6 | 3.08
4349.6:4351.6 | 2.15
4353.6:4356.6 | 2.2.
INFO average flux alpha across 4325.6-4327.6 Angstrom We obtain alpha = 1.89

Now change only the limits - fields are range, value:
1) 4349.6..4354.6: 2.33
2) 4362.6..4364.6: 2.32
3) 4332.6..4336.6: 2.14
